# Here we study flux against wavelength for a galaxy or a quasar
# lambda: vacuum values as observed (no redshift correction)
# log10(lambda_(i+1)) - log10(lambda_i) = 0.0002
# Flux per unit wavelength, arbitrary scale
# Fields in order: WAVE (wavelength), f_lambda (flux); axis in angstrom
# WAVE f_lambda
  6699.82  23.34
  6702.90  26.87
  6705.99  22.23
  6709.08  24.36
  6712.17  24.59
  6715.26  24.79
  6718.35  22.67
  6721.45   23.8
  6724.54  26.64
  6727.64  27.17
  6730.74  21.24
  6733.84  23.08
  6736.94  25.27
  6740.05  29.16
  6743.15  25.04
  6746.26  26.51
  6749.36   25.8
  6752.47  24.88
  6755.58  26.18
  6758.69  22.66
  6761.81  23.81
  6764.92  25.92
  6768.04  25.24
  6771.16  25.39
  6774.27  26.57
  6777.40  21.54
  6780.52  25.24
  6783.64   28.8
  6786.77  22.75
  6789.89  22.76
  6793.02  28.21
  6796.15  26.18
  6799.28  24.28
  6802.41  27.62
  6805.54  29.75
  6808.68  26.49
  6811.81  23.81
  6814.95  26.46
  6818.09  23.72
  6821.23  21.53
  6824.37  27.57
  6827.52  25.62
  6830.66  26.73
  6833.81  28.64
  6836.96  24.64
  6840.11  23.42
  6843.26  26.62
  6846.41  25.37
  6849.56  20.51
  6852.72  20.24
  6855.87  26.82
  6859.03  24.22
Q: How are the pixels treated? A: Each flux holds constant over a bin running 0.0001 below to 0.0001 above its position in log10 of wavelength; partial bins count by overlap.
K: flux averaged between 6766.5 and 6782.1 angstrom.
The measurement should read 24.8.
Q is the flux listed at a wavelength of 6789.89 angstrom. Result 22.76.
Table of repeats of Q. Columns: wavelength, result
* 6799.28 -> 24.28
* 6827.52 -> 25.62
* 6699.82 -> 23.34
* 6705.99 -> 22.23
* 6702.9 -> 26.87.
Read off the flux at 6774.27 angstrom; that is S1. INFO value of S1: 26.57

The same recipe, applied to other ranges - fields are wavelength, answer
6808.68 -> 26.49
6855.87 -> 26.82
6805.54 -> 29.75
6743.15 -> 25.04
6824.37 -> 27.57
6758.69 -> 22.66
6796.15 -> 26.18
